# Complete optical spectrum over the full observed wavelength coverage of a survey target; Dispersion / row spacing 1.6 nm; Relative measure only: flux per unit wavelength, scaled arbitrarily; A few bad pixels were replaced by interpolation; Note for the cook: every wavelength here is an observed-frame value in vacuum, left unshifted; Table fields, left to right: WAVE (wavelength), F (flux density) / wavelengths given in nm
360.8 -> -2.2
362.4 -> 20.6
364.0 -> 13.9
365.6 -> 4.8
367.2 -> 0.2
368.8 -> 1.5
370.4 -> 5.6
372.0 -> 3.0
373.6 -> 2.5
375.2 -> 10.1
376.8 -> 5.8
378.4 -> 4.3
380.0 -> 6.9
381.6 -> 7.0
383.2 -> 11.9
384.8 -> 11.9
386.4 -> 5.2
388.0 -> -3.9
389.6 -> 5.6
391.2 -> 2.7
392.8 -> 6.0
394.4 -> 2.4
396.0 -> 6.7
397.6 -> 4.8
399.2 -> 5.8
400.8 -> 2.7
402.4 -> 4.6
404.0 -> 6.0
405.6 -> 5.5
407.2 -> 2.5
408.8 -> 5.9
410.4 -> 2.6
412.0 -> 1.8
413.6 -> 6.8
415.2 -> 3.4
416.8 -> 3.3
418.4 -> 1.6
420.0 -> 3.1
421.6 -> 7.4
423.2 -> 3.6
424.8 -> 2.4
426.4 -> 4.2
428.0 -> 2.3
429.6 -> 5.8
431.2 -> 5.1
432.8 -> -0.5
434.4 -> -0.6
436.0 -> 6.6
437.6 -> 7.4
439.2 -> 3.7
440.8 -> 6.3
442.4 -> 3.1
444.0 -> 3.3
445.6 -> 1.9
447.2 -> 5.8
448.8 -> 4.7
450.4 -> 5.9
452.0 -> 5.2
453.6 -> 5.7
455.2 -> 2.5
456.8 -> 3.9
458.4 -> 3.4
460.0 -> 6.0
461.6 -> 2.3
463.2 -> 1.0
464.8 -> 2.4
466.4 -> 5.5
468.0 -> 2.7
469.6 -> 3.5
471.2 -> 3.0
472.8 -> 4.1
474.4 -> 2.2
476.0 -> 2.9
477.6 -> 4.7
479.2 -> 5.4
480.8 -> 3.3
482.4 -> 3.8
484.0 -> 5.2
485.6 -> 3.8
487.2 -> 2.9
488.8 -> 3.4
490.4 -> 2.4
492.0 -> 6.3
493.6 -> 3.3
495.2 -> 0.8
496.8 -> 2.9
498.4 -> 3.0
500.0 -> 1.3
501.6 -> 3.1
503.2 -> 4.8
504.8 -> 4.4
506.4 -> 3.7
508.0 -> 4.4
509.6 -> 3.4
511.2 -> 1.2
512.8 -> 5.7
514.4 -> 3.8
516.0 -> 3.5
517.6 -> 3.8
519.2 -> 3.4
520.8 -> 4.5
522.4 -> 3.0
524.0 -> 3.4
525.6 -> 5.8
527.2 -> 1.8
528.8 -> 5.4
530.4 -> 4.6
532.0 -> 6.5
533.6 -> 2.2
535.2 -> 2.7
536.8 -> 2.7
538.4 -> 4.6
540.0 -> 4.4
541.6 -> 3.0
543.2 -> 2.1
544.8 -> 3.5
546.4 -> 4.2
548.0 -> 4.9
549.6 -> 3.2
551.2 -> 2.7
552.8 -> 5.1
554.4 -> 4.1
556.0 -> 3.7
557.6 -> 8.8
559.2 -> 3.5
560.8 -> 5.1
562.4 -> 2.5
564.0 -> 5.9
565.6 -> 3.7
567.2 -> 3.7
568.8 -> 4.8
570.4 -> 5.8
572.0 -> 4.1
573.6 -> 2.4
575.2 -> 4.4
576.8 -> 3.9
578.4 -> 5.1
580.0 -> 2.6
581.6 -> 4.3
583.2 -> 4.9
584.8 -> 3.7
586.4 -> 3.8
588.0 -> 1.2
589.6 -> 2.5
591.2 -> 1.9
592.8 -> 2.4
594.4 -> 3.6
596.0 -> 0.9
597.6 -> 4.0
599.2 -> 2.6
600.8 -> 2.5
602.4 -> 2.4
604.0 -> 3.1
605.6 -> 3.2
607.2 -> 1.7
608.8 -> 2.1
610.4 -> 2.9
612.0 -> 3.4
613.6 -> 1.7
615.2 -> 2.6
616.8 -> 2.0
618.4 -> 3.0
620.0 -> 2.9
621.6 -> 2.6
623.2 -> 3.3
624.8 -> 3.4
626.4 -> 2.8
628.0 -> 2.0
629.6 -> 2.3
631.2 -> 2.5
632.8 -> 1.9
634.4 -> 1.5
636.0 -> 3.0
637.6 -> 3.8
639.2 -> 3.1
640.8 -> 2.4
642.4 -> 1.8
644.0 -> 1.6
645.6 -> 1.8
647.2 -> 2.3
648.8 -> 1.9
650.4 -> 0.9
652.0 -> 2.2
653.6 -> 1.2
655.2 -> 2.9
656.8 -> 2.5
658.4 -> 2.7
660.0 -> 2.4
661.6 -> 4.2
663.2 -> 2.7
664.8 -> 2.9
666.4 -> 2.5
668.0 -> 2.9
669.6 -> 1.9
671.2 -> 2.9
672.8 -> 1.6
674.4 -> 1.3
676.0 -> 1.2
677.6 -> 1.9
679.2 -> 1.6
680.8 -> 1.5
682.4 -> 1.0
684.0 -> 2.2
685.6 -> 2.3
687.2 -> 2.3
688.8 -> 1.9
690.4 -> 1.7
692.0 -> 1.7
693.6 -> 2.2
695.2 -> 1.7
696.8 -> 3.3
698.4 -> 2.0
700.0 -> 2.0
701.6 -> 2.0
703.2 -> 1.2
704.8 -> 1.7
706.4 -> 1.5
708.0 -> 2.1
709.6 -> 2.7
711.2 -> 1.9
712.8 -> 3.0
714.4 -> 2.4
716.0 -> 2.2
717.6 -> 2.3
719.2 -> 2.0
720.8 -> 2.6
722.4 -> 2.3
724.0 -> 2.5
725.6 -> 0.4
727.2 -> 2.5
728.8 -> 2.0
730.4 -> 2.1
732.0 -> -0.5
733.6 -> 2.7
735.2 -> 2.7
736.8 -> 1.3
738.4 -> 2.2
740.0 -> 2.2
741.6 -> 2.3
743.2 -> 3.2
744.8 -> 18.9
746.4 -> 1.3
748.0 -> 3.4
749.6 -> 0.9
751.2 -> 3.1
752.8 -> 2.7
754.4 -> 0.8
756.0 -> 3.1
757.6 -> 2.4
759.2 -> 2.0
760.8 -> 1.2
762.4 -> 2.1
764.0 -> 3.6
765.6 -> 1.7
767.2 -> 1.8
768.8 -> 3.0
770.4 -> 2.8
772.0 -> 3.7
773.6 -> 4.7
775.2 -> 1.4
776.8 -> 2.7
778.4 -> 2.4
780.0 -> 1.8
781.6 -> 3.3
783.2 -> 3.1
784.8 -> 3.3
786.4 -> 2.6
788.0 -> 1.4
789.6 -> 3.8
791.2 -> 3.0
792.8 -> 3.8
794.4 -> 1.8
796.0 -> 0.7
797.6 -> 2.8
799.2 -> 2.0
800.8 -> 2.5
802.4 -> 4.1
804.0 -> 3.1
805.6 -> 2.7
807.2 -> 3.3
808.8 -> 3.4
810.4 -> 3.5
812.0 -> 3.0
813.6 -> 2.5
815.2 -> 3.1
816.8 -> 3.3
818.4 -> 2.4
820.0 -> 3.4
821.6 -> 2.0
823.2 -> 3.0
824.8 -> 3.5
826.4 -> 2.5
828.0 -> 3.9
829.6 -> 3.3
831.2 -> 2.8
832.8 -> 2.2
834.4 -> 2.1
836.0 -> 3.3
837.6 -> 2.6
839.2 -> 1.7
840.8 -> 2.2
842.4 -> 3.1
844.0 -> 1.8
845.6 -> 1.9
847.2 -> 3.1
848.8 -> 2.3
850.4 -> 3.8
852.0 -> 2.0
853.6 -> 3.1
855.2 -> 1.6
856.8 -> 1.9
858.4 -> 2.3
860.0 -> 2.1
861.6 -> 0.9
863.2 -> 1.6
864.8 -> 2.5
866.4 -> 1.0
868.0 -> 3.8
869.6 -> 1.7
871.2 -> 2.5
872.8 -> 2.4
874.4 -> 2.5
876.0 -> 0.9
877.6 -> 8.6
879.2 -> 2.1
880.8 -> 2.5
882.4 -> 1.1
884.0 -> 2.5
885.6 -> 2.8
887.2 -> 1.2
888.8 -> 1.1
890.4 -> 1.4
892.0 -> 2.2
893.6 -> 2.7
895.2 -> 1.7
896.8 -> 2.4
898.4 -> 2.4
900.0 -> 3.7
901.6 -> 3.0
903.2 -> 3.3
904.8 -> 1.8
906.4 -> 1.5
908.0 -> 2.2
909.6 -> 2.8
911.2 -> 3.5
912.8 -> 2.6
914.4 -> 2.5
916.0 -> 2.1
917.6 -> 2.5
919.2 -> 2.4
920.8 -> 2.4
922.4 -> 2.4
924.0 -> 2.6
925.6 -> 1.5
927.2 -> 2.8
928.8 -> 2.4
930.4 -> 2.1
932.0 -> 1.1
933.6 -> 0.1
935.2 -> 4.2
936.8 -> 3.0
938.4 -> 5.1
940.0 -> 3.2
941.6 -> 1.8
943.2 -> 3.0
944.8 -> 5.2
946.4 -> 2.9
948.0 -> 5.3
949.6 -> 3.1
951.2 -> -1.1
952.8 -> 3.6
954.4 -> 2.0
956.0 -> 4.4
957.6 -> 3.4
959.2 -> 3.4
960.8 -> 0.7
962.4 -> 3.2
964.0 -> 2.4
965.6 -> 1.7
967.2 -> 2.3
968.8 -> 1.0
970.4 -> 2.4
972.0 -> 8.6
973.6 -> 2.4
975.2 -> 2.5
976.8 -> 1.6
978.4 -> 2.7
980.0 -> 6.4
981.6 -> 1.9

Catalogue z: 1.00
